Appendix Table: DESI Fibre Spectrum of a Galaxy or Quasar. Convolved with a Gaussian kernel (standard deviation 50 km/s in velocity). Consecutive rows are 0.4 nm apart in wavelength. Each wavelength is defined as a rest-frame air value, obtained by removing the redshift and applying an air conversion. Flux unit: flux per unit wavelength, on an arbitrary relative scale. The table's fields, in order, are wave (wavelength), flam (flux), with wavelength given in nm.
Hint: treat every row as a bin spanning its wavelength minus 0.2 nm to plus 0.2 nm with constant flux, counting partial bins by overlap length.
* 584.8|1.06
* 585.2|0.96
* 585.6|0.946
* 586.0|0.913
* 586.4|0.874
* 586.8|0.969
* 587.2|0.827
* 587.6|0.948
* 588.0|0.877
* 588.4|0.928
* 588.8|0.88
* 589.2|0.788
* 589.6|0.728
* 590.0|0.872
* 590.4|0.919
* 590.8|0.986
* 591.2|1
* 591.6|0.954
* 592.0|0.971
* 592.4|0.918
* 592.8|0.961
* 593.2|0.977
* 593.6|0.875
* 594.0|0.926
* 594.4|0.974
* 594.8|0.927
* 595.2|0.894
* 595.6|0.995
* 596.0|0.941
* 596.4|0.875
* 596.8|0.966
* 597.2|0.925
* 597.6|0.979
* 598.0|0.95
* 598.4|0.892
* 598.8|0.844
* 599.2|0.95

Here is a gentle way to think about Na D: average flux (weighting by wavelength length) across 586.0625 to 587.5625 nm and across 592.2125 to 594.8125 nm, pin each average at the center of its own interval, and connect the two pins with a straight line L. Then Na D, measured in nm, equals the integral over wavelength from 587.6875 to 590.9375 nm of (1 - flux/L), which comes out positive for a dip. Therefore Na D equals 0.14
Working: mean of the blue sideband 0.898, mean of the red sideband 0.938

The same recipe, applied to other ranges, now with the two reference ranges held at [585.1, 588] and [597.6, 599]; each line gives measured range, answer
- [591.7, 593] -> -0.06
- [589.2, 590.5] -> 0.12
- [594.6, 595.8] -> -0.04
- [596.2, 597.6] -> -0.03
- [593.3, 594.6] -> -0.03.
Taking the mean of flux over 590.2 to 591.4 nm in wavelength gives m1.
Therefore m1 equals 0.968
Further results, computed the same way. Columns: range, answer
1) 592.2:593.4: 0.952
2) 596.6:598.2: 0.955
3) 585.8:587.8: 0.906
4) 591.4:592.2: 0.963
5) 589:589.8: 0.758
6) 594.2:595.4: 0.932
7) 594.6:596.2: 0.939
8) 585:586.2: 0.94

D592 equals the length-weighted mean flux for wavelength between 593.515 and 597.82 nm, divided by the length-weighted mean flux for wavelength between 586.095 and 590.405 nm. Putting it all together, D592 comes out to 1.1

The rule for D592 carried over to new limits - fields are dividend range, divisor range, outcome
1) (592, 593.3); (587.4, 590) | 1.11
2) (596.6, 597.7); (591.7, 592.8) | 1.01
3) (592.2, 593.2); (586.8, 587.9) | 1.05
